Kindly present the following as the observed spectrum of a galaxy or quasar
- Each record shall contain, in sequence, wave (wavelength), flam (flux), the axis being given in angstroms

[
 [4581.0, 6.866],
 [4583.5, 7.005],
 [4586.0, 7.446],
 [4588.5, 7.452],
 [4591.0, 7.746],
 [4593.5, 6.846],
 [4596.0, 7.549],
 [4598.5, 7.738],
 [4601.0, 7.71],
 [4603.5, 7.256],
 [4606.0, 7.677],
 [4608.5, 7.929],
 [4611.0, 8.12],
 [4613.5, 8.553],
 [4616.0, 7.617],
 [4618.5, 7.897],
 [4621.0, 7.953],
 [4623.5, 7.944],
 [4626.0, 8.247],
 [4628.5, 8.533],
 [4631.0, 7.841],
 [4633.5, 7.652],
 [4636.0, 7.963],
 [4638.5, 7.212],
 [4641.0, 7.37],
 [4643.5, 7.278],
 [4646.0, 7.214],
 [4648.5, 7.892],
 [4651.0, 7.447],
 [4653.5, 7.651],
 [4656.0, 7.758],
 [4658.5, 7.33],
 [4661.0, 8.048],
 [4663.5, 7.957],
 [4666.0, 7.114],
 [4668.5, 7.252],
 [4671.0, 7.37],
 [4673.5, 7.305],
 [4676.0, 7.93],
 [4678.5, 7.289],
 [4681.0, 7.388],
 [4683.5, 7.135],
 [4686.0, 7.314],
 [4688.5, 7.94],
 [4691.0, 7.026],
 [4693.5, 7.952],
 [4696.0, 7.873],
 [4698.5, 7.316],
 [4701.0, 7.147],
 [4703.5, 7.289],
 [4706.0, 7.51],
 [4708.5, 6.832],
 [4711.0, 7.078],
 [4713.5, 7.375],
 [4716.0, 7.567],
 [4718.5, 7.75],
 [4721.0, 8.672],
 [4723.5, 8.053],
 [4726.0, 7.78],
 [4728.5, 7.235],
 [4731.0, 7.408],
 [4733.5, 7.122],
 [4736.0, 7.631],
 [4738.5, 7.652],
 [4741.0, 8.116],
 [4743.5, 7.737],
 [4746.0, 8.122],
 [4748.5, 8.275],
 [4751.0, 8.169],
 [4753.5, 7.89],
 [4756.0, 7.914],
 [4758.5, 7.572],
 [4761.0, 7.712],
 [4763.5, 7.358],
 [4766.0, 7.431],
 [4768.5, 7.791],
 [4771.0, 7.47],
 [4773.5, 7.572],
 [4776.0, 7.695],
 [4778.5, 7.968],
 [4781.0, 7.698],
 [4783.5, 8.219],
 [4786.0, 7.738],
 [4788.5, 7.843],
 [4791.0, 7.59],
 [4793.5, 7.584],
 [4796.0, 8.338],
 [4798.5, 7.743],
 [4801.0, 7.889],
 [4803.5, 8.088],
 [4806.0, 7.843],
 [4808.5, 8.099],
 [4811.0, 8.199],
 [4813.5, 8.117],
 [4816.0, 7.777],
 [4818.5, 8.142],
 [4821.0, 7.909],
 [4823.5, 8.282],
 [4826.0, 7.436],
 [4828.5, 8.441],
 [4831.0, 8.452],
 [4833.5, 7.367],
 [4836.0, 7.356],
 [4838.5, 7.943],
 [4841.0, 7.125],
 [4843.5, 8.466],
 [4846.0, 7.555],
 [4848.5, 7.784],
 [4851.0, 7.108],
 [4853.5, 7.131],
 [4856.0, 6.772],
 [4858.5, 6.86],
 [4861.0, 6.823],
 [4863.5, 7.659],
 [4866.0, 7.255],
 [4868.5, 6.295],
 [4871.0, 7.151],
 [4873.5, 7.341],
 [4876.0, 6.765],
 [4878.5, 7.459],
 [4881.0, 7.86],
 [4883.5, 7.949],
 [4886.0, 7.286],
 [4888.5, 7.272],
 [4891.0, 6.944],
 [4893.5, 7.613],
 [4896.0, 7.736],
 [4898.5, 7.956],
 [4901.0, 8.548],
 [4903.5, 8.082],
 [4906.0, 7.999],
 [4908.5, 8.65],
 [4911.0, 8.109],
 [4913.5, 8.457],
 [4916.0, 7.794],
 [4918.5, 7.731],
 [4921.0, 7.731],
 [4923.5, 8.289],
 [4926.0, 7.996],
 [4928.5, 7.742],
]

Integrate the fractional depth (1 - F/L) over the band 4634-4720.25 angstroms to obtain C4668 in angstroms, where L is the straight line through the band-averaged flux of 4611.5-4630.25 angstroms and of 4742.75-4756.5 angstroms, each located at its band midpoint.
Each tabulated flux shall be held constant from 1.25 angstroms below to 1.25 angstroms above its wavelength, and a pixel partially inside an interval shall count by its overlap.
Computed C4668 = 6.4 angstroms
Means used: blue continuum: 8.1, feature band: 7.48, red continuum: 8.03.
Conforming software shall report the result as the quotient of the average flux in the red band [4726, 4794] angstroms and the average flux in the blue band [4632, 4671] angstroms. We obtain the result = 1.0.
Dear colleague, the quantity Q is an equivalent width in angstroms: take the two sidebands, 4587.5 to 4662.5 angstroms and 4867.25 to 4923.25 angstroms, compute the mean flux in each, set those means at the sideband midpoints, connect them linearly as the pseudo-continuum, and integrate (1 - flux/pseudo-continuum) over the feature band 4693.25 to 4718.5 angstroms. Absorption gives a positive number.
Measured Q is 1.03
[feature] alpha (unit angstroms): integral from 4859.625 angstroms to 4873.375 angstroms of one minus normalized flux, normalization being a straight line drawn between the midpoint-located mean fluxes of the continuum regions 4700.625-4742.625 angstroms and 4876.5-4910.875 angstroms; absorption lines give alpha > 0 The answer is 1.2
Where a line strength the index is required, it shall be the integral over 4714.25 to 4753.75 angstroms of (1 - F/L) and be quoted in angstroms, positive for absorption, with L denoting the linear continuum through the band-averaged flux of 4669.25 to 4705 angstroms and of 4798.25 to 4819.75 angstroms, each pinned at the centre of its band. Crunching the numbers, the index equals -0.8 angstroms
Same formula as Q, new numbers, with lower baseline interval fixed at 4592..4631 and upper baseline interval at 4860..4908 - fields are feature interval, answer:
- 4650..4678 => 0.8 angstroms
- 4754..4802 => -0.7 angstroms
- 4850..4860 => 0.8 angstroms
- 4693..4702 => 0.2 angstroms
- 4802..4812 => -0.6 angstroms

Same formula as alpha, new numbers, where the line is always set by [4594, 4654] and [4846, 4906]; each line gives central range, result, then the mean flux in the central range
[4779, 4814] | -2.0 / 7.92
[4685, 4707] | 0.5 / 7.49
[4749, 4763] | -0.5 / 7.85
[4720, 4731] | -0.4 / 7.86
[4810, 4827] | -1.2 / 7.99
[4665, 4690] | 0.9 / 7.4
